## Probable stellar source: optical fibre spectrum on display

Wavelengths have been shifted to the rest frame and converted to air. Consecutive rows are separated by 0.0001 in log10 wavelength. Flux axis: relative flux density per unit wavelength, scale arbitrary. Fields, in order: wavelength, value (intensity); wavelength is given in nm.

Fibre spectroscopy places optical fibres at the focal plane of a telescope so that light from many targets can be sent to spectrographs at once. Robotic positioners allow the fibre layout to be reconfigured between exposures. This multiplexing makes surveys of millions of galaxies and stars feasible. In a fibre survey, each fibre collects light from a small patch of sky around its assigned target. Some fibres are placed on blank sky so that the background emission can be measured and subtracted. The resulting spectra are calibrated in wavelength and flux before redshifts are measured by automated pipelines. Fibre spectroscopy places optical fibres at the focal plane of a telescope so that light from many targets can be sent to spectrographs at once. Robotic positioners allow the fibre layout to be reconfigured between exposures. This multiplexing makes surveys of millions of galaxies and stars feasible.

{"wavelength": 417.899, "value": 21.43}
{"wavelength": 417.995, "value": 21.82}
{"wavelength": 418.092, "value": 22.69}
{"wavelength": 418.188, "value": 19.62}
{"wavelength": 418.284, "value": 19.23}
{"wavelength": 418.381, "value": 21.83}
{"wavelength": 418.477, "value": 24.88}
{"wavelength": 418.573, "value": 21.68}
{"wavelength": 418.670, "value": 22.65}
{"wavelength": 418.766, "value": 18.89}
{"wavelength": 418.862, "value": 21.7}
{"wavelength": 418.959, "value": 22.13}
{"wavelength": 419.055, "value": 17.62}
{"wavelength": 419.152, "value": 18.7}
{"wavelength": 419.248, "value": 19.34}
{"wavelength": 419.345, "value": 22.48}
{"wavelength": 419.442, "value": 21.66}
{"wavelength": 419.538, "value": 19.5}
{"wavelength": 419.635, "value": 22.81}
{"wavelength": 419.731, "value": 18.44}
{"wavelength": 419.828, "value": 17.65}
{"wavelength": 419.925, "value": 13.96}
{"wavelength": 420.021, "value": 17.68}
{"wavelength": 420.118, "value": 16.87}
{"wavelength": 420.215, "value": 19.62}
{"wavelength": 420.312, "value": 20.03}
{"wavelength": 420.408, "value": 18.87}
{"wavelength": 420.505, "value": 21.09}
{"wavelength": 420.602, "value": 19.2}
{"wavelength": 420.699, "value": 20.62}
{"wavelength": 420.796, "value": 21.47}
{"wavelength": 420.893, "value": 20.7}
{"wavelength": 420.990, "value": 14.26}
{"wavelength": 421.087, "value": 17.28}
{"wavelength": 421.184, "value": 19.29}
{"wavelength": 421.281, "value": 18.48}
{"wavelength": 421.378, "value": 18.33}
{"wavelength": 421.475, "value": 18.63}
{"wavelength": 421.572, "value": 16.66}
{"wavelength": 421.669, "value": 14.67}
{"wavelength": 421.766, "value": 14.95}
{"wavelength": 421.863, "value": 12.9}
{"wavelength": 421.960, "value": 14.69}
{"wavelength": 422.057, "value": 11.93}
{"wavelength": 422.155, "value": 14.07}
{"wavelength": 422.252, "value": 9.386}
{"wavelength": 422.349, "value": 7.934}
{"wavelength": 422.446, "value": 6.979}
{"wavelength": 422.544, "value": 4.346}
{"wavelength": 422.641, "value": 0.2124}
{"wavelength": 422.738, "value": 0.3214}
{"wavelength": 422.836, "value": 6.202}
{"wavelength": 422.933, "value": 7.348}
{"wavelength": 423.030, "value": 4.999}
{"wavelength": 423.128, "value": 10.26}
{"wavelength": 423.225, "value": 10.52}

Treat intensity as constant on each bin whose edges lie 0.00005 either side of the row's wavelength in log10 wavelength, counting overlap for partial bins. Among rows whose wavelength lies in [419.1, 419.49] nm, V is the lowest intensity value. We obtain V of 18.7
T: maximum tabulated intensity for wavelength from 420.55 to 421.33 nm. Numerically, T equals 21.47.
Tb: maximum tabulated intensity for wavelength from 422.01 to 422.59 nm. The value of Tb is 14.07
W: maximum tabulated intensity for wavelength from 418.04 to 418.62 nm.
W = 24.88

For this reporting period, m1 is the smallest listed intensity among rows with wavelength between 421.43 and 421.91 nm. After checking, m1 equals 12.9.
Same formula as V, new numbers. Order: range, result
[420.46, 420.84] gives 19.2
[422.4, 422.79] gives 0.2124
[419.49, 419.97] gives 13.96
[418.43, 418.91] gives 18.89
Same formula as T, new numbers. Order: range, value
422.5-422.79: 4.346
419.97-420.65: 21.09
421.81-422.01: 14.69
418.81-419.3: 22.13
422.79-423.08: 7.348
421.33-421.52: 18.63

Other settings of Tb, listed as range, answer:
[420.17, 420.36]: 20.03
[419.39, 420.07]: 22.81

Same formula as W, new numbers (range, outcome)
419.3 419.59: 22.48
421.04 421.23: 19.29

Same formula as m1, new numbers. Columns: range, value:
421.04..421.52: 17.28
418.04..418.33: 19.23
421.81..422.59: 4.346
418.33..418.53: 21.83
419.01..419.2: 17.62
